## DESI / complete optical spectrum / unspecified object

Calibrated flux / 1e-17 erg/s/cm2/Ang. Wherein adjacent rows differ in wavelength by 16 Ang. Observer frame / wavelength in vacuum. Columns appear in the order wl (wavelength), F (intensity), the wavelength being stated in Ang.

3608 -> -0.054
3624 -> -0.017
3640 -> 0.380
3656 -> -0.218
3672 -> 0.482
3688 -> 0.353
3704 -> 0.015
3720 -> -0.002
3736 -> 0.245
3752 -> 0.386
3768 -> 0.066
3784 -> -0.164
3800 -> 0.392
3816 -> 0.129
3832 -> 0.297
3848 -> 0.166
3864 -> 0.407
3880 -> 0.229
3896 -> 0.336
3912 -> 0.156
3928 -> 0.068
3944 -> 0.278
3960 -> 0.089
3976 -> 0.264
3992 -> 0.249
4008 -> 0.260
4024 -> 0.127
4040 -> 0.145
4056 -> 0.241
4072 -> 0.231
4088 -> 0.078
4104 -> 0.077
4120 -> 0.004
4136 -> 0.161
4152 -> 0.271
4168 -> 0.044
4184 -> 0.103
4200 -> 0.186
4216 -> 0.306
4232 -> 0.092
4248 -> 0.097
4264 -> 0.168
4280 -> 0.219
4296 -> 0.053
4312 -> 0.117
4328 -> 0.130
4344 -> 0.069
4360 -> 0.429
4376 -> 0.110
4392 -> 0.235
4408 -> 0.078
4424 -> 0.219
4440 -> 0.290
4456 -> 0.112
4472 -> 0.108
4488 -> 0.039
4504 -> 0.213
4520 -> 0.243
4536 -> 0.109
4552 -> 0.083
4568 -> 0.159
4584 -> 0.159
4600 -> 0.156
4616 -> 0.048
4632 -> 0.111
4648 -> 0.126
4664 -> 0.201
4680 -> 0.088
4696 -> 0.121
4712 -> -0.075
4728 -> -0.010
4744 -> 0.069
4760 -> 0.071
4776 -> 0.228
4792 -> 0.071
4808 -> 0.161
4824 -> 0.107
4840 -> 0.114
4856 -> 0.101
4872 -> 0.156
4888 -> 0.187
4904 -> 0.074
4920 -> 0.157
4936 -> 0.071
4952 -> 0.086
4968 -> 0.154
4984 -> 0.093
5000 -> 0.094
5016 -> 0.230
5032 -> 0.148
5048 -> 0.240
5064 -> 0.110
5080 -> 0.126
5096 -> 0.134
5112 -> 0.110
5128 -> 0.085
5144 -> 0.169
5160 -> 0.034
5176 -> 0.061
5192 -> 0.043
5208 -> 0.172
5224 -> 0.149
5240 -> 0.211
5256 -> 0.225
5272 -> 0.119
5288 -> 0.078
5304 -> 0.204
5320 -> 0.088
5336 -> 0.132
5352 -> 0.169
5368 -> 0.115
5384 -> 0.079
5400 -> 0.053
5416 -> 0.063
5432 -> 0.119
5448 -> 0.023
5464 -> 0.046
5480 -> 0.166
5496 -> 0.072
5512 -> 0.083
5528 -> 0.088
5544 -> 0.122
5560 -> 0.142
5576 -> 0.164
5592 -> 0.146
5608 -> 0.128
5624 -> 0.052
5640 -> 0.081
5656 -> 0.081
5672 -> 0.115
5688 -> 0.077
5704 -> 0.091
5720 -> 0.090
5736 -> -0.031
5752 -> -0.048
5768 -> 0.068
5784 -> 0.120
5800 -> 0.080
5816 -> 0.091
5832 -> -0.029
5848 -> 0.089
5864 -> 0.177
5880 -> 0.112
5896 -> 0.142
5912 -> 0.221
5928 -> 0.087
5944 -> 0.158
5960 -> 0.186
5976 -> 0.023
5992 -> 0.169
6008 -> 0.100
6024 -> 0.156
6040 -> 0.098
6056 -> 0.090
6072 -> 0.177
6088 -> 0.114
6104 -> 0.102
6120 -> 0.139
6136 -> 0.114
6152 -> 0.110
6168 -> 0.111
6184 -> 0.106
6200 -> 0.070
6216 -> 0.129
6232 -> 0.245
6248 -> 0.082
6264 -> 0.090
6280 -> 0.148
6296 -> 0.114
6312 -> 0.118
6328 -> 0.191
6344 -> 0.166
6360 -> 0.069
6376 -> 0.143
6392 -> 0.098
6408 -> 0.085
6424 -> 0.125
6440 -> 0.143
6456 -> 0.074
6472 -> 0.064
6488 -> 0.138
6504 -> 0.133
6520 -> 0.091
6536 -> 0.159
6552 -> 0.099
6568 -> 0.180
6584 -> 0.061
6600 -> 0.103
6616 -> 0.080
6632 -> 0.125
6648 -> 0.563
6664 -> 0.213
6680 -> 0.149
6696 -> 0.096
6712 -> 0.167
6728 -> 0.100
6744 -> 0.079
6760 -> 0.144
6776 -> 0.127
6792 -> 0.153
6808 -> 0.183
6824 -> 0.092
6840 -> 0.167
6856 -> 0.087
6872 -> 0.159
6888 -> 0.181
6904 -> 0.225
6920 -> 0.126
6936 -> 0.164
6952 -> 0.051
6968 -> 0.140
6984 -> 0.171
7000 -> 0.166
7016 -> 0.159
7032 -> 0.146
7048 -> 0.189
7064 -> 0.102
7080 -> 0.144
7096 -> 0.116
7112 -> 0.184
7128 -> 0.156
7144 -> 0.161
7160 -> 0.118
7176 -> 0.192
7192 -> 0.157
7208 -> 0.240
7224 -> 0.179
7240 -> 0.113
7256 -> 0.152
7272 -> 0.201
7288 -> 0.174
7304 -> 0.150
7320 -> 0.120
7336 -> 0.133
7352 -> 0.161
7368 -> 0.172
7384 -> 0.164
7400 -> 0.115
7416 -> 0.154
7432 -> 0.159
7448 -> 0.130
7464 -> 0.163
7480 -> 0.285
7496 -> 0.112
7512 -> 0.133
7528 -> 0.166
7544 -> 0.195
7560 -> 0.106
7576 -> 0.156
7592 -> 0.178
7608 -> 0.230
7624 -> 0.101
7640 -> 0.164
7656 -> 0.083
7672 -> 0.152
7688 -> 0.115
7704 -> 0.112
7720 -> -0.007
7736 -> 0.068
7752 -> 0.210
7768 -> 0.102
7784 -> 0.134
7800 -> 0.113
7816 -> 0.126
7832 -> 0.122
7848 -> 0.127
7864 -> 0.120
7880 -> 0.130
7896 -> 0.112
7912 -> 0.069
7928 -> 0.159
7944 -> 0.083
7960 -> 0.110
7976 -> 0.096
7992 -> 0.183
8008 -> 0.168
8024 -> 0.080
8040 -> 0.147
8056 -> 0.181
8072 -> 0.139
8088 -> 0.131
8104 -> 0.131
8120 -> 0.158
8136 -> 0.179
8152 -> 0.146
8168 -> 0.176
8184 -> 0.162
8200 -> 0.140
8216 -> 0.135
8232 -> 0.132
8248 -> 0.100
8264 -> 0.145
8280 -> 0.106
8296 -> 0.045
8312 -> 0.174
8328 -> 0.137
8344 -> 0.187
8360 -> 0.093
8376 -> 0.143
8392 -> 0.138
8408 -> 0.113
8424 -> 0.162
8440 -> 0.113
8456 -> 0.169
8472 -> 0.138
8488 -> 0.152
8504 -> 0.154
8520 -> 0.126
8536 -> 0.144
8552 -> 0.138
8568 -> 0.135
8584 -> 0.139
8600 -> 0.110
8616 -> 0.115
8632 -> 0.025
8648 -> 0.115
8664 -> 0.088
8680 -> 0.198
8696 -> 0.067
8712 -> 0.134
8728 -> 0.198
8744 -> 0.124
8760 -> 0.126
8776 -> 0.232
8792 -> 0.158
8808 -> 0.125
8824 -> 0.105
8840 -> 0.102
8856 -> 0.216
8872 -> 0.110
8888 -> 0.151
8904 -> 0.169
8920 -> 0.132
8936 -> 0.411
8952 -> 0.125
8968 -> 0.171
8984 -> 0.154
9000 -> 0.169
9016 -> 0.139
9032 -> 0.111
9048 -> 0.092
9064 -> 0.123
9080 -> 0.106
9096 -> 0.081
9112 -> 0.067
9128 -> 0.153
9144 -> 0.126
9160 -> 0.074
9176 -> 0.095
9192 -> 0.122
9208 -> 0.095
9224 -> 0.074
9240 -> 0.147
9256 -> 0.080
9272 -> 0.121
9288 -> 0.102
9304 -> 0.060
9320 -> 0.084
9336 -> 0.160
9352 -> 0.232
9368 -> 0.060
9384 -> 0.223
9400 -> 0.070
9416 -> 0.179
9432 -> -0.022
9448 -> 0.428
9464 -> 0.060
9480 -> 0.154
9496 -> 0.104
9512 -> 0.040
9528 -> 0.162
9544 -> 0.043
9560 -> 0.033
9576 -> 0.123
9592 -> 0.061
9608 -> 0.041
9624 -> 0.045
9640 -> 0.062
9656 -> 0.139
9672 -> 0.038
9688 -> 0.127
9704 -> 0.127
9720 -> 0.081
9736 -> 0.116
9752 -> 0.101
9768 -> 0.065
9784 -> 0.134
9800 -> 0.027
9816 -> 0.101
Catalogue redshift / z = 0.78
